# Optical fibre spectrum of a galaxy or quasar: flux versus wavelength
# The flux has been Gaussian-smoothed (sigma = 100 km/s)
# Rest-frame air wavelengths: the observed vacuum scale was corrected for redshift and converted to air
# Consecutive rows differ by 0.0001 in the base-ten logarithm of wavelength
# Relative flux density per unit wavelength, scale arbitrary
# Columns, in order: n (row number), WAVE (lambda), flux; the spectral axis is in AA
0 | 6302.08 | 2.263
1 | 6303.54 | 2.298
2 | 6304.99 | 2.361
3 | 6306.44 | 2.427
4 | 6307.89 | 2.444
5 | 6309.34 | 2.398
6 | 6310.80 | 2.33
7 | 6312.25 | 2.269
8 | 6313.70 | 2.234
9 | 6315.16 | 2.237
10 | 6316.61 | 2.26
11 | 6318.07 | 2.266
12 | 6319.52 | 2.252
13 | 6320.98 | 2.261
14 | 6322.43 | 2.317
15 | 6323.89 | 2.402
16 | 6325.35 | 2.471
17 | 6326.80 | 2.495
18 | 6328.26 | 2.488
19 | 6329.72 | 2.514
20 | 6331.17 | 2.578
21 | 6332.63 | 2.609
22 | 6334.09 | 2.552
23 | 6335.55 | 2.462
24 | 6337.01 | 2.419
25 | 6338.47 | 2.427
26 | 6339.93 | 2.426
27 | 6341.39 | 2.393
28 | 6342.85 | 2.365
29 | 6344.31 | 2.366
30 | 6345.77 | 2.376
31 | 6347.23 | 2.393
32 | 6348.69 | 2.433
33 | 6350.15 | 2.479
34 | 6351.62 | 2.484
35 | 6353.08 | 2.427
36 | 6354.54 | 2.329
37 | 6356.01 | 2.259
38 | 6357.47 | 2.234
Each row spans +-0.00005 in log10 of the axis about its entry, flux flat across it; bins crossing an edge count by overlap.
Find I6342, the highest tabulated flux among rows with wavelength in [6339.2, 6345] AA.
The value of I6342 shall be 2.426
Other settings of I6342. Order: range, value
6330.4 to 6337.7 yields 2.609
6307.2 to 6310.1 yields 2.444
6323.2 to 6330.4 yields 2.514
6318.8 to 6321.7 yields 2.261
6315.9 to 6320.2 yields 2.266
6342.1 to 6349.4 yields 2.433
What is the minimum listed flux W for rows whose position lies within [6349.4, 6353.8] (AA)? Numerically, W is 2.427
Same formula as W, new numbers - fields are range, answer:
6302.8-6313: 2.269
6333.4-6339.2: 2.419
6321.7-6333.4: 2.317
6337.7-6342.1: 2.393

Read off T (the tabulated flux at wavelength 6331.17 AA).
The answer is 2.578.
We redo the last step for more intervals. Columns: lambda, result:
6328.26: 2.488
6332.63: 2.609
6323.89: 2.402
